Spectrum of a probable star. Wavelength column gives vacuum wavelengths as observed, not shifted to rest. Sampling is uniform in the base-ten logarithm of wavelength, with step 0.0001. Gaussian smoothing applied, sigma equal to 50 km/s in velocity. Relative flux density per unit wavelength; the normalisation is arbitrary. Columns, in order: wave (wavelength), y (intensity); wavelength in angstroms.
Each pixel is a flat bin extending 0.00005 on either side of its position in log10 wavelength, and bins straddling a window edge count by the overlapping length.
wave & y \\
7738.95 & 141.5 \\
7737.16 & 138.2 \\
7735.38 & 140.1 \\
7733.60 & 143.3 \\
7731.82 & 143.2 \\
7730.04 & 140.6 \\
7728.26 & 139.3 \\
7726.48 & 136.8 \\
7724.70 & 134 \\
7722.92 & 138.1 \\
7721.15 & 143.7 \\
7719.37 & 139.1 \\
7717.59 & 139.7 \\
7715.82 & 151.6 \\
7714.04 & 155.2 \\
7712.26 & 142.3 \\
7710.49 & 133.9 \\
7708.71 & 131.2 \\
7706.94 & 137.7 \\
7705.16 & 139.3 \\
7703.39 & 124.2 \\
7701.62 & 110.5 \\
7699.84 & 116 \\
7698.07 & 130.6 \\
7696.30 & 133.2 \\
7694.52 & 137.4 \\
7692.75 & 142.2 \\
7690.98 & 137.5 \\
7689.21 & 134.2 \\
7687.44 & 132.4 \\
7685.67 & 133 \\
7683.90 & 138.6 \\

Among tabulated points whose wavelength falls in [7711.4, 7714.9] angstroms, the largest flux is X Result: 155.2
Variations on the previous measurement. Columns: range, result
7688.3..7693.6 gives 142.2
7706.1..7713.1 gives 142.3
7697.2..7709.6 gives 139.3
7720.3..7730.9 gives 143.7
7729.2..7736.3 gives 143.3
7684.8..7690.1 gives 134.2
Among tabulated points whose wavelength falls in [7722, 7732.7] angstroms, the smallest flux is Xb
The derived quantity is 134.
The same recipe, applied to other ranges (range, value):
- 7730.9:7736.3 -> 140.1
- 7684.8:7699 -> 130.6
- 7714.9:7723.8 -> 138.1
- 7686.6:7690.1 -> 132.4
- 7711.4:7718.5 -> 139.7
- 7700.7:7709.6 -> 110.5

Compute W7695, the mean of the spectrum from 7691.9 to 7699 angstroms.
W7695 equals 136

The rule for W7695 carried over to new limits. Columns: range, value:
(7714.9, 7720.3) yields 143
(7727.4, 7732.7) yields 141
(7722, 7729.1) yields 137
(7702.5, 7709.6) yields 133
